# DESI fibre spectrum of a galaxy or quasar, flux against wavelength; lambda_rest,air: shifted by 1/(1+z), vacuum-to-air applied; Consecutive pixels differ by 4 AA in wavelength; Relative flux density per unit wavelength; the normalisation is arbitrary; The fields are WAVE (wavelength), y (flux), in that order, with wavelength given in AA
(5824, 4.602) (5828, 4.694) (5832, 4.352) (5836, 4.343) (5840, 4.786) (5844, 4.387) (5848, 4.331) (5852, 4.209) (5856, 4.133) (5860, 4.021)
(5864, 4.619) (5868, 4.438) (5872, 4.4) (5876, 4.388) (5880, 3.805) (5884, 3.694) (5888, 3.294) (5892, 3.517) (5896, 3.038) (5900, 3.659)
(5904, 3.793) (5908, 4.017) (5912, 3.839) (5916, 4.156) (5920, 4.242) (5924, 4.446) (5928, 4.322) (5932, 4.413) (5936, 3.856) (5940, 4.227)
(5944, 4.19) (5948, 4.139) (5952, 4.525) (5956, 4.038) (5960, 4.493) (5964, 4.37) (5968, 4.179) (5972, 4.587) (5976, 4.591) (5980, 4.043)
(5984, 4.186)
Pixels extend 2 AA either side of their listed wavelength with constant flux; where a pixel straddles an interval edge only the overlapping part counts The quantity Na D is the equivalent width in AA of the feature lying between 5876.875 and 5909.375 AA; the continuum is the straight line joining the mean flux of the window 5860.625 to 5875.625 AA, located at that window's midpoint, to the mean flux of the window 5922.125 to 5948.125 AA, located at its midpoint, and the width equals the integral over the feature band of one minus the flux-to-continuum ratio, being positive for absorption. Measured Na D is 5.5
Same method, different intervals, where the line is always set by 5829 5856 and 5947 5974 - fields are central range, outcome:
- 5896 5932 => 2.8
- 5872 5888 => 1.6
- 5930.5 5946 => 0.7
